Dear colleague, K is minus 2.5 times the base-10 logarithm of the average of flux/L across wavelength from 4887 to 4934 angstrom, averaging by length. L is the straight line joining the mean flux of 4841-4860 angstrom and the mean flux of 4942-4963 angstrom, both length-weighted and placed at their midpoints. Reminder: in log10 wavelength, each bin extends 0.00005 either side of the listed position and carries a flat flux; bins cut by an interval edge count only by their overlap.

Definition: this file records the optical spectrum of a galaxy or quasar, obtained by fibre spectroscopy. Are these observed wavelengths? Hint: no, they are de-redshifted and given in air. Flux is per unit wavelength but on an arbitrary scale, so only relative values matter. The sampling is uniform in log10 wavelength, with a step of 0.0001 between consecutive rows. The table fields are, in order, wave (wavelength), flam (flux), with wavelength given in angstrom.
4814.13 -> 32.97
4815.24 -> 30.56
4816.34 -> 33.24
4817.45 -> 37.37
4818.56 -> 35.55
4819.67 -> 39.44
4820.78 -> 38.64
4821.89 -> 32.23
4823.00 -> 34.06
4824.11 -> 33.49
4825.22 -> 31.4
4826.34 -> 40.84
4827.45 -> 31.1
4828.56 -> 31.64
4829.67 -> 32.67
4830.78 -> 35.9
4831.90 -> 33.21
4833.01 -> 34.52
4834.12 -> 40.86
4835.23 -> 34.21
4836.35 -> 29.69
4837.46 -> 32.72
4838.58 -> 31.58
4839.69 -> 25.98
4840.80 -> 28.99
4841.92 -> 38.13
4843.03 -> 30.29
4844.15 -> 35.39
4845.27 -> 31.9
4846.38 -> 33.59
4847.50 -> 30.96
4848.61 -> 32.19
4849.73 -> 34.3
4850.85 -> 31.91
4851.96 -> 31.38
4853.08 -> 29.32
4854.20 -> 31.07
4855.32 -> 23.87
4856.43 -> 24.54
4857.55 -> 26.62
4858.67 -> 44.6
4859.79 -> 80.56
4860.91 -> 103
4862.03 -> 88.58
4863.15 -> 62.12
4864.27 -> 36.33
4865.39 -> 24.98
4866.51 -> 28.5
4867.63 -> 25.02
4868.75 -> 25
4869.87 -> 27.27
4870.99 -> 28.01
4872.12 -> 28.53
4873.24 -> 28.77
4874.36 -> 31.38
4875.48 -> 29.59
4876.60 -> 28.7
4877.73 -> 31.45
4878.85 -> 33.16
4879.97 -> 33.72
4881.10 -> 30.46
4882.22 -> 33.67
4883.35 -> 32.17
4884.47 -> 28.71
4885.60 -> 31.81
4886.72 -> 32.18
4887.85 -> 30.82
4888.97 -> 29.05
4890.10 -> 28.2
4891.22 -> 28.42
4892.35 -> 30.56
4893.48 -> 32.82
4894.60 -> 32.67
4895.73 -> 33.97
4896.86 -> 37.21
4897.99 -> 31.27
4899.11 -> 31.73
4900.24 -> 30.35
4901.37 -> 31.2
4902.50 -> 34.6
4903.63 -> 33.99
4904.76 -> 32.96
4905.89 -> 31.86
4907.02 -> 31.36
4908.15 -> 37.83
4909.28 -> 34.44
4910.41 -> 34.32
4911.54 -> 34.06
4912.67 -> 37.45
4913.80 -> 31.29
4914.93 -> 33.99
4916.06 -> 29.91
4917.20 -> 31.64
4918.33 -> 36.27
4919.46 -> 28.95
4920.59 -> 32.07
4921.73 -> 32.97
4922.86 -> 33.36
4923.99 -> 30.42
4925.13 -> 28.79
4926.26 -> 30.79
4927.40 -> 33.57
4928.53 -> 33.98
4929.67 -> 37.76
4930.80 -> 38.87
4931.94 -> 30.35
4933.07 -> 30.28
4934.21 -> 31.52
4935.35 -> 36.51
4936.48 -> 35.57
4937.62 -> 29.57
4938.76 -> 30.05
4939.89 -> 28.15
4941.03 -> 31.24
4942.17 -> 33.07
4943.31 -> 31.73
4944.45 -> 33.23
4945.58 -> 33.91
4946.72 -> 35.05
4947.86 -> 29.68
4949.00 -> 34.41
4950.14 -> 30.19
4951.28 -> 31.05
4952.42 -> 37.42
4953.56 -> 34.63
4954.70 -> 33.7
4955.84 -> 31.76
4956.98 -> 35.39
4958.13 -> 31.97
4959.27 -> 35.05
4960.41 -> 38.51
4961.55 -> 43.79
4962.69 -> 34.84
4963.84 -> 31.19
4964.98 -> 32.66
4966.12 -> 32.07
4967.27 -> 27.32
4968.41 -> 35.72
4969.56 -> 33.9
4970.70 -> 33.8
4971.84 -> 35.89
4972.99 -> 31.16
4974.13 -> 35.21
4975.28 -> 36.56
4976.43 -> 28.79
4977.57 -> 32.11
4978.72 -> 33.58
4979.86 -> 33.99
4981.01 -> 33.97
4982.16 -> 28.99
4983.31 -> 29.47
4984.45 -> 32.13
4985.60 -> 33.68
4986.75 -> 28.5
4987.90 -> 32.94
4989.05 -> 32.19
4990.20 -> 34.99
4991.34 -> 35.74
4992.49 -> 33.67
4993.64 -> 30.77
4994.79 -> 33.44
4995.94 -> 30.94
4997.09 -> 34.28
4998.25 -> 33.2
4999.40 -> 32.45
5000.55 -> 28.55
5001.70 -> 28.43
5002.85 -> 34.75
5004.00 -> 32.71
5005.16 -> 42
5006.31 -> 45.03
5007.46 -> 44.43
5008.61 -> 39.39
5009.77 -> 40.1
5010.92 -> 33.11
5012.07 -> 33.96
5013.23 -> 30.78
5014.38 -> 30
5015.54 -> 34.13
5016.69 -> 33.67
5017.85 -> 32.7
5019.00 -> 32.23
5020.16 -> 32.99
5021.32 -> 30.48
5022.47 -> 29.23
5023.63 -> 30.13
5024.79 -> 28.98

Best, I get 0.05 mag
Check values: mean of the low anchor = 33.8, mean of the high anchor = 34.2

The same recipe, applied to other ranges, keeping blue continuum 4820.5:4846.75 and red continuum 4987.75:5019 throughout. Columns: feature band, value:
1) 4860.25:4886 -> -0.109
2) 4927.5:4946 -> 0.036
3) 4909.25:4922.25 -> 0.026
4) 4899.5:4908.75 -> 0.027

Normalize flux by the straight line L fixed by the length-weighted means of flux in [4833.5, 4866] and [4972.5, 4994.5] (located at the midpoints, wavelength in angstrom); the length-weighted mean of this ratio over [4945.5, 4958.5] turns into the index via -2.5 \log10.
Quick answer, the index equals 0.03 mag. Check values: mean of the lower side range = 38.9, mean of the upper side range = 32.6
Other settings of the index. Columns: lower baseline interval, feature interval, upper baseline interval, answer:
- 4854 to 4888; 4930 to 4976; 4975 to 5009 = 0.04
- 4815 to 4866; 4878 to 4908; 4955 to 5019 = 0.13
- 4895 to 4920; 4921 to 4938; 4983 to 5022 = 0.01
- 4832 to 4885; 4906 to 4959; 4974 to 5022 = 0.05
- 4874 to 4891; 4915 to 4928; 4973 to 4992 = -0.01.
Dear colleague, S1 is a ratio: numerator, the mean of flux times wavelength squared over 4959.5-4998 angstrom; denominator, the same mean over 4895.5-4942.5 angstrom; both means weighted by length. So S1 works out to 1.04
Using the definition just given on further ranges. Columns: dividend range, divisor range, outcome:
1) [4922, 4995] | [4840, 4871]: 0.90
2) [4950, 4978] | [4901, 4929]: 1.05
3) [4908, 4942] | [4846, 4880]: 0.91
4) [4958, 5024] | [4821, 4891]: 1.02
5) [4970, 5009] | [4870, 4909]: 1.11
